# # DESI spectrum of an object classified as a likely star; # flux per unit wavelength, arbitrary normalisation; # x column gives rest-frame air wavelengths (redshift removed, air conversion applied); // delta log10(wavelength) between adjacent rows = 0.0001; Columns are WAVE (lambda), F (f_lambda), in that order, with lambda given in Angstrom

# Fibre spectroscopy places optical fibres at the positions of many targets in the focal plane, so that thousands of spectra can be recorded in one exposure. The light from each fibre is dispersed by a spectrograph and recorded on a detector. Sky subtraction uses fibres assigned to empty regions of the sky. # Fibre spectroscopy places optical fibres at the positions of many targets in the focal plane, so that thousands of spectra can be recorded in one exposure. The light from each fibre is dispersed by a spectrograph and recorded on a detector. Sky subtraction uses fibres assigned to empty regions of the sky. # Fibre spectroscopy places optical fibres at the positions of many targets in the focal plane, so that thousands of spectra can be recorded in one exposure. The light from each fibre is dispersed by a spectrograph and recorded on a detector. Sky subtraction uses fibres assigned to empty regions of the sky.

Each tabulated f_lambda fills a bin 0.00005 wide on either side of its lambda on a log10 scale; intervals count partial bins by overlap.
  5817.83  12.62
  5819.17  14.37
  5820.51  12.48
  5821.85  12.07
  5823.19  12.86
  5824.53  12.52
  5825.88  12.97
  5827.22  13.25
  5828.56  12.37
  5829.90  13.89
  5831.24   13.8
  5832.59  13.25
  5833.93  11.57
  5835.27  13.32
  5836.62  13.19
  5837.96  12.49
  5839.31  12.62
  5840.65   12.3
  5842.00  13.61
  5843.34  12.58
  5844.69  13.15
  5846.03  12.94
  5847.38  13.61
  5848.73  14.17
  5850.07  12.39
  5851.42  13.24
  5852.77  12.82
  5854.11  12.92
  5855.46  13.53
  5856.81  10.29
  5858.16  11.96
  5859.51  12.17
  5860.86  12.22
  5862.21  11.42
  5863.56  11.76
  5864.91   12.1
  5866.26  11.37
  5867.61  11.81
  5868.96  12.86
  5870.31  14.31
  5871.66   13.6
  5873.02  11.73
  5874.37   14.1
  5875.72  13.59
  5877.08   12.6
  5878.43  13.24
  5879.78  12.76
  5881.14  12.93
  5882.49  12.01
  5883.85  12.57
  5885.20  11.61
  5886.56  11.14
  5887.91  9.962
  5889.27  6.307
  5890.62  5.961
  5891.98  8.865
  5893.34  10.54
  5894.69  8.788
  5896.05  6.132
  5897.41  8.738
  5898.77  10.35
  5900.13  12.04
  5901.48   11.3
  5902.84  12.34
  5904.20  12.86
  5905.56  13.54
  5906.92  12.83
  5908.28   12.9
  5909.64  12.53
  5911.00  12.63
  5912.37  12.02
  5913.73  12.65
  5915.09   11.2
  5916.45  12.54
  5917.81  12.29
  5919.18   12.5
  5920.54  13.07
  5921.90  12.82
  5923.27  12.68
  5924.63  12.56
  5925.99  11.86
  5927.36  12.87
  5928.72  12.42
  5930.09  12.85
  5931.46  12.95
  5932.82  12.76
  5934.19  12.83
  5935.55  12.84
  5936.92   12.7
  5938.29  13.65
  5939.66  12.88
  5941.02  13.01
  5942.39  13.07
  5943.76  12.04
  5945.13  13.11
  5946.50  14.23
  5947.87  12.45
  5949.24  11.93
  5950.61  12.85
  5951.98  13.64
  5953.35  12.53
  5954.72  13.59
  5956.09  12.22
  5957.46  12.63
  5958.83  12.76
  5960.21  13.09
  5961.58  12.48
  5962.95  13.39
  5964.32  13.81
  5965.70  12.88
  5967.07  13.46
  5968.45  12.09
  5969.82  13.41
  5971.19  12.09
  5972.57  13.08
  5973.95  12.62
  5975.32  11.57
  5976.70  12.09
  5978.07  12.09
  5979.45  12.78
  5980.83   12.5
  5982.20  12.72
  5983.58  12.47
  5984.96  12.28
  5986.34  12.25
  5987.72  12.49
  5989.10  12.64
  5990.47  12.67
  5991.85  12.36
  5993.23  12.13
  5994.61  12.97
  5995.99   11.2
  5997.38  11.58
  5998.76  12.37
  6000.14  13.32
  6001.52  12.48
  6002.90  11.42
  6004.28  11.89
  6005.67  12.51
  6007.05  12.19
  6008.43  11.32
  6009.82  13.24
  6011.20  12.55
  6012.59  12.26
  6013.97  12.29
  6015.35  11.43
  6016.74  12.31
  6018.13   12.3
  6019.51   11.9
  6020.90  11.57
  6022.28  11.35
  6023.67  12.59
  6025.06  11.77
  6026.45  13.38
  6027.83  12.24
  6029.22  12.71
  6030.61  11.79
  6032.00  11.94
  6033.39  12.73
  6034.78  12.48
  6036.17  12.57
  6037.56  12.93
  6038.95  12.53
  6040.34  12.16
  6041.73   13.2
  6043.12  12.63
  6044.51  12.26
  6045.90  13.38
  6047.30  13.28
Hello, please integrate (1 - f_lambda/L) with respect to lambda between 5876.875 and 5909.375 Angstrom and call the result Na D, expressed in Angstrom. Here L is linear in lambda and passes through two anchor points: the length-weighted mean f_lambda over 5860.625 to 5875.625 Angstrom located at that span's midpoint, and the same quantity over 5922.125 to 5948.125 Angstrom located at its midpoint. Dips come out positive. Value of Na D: 4.4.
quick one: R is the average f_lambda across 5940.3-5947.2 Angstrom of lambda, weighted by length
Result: 13.1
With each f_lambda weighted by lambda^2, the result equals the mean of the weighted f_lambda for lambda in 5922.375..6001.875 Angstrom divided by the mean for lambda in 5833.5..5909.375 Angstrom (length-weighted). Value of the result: 1.10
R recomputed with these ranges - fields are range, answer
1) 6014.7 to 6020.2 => 12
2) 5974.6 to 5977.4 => 11.9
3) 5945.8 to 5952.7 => 13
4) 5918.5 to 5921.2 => 12.8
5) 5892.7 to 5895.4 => 9.63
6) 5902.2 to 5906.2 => 12.9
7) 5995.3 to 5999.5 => 11.7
